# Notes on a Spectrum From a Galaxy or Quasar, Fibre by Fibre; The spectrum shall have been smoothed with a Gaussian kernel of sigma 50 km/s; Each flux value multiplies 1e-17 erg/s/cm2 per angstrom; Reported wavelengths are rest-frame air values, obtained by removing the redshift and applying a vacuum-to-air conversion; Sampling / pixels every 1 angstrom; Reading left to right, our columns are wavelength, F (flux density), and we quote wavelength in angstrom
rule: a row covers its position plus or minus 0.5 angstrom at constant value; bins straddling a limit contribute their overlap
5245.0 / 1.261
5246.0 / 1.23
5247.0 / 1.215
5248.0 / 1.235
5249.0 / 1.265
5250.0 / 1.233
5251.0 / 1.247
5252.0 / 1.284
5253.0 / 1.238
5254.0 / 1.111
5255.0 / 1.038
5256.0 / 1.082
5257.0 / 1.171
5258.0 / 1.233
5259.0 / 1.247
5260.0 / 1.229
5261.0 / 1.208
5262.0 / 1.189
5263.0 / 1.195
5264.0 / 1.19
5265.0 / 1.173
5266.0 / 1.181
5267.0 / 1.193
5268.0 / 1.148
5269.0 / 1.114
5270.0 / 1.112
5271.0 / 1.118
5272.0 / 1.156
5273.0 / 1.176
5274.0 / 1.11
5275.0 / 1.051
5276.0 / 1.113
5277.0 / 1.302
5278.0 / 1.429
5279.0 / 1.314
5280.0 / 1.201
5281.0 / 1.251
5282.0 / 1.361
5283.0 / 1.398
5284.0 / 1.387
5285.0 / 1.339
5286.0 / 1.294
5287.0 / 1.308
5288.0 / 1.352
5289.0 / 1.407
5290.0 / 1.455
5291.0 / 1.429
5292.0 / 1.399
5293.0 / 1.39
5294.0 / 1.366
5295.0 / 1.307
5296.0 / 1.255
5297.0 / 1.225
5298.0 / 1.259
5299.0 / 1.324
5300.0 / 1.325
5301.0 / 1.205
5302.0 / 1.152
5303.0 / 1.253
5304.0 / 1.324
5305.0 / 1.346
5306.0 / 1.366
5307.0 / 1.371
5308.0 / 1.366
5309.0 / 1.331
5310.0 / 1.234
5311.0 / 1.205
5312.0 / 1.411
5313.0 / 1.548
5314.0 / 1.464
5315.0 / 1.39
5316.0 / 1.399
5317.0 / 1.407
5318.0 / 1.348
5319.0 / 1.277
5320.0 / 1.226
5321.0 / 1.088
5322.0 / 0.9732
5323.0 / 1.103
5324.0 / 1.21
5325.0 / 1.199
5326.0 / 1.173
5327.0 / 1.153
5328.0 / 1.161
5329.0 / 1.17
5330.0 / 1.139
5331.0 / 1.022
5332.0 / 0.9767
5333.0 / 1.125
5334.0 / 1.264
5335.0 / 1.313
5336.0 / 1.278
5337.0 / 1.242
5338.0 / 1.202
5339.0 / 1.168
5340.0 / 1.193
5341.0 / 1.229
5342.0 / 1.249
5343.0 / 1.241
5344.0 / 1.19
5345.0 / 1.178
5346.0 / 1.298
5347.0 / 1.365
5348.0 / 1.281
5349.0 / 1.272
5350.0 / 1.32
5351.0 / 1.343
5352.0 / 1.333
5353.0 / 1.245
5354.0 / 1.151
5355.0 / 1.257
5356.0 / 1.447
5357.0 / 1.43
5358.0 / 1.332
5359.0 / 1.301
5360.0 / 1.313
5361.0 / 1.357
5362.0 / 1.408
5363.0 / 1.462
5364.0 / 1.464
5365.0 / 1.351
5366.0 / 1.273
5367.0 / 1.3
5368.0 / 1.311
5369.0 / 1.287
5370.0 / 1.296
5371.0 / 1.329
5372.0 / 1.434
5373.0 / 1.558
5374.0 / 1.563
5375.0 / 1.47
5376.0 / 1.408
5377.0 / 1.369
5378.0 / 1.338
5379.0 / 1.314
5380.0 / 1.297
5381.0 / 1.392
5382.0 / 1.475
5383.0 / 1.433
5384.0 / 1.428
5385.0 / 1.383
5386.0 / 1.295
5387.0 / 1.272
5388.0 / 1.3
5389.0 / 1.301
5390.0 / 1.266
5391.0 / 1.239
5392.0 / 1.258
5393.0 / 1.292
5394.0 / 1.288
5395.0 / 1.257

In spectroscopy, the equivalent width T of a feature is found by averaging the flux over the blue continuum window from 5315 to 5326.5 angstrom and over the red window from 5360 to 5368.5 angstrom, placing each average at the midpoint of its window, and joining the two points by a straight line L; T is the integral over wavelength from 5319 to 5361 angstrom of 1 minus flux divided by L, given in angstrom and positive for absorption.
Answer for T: 2.0 angstrom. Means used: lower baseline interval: 1.23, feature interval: 1.23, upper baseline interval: 1.36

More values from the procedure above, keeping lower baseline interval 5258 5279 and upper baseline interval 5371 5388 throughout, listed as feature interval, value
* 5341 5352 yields 0.49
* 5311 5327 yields 0.08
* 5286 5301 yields -1.26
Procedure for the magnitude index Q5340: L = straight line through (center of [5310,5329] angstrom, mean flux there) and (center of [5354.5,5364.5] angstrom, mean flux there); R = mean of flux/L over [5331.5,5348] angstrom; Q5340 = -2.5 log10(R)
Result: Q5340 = 0.08 mag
